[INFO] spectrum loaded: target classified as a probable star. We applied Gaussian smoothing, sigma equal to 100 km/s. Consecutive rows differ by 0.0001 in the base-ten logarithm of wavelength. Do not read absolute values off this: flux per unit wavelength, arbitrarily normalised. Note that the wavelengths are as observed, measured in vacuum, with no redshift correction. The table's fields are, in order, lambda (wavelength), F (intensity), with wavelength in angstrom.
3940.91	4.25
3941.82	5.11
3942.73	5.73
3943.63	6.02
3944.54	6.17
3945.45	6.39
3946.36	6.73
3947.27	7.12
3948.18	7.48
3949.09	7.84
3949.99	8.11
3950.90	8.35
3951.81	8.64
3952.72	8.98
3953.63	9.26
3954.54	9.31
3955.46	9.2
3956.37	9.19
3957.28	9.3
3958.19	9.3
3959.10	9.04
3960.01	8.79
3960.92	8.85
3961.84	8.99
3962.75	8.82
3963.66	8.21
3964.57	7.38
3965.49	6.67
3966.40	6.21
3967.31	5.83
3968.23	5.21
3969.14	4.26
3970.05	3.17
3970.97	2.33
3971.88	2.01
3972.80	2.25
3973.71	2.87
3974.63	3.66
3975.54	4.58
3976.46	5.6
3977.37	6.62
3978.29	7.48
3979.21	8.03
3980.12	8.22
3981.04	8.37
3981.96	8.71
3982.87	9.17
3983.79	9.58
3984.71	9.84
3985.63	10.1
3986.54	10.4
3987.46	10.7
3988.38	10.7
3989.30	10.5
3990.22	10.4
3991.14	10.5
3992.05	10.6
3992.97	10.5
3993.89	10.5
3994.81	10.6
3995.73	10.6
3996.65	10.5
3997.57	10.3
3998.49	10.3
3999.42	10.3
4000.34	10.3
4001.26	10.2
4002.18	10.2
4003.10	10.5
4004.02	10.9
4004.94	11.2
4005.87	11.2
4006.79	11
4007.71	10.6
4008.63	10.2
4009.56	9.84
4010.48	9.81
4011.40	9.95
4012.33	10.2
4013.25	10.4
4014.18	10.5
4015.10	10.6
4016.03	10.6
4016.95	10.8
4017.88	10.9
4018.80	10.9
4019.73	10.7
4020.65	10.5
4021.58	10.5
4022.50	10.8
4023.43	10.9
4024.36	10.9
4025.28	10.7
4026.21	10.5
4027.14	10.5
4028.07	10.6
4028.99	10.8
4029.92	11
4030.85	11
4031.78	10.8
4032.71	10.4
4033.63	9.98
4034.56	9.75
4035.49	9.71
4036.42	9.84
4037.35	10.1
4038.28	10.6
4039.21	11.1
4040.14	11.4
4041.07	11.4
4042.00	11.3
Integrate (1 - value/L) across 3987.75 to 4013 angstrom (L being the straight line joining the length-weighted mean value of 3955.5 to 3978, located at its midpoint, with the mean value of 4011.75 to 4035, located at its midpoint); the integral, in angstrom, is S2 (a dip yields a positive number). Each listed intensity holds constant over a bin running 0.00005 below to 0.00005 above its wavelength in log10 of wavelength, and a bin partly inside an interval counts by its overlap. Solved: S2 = -4.7 angstrom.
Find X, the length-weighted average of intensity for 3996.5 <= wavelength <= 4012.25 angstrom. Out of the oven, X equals 10.4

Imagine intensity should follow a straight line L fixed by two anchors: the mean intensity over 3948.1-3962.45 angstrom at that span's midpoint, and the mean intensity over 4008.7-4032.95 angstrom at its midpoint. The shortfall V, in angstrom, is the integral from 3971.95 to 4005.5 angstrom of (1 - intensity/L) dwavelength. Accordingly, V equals 2.7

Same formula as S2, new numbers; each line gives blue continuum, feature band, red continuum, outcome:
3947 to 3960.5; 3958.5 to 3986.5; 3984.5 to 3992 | 8.3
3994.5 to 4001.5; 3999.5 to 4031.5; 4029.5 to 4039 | -0.7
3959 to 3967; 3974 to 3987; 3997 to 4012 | 1.8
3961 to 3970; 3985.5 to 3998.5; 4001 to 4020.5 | -2.2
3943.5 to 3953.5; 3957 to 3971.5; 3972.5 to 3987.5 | 1.0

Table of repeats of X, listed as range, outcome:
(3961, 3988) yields 6.78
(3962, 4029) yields 9.05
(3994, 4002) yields 10.4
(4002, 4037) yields 10.5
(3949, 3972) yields 7.51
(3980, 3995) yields 9.99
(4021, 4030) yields 10.7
